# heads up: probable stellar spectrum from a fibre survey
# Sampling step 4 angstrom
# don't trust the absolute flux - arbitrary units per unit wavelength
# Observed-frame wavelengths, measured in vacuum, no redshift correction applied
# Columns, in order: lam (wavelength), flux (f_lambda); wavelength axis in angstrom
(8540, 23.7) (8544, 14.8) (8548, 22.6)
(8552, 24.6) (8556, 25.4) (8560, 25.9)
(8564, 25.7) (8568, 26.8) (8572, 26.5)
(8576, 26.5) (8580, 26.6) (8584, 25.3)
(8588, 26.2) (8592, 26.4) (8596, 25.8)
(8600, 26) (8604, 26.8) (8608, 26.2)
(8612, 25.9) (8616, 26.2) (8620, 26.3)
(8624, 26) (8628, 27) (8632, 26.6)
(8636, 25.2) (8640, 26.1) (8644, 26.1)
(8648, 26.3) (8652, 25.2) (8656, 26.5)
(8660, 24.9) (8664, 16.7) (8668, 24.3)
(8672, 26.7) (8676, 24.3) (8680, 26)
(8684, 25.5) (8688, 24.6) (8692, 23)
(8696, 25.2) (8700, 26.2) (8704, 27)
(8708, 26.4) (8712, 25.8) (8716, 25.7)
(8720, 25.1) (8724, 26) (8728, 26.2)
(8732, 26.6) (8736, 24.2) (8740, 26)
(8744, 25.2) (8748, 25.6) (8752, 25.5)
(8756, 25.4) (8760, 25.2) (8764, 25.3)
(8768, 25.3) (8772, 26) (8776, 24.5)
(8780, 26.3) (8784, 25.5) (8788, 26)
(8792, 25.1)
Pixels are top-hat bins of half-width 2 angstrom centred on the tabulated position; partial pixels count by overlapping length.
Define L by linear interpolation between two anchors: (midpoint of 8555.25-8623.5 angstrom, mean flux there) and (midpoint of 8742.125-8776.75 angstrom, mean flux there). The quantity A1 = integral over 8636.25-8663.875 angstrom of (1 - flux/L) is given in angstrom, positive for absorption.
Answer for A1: 0.7 angstrom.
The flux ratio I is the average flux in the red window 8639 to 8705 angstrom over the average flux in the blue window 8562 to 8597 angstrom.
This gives 1.0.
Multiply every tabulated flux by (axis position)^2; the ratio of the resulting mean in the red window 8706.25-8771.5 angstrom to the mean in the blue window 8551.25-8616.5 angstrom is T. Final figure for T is 1.02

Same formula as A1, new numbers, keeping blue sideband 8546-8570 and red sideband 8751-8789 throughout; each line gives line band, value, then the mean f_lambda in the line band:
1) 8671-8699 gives 0.4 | 25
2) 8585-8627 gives -1.6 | 26.2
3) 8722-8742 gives -0.3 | 25.8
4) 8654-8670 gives 1.4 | 23.1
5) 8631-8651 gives -0.6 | 26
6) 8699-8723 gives -0.6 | 26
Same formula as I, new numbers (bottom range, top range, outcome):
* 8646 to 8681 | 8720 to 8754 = 1.05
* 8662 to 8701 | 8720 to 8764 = 1.06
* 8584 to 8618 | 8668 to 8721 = 0.97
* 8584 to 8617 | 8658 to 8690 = 0.92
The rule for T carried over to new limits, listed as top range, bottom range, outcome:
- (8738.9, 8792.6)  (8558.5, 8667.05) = 1.03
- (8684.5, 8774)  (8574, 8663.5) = 1.01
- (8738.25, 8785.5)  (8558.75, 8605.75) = 1.01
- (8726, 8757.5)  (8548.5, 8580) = 1.03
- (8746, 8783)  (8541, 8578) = 1.10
